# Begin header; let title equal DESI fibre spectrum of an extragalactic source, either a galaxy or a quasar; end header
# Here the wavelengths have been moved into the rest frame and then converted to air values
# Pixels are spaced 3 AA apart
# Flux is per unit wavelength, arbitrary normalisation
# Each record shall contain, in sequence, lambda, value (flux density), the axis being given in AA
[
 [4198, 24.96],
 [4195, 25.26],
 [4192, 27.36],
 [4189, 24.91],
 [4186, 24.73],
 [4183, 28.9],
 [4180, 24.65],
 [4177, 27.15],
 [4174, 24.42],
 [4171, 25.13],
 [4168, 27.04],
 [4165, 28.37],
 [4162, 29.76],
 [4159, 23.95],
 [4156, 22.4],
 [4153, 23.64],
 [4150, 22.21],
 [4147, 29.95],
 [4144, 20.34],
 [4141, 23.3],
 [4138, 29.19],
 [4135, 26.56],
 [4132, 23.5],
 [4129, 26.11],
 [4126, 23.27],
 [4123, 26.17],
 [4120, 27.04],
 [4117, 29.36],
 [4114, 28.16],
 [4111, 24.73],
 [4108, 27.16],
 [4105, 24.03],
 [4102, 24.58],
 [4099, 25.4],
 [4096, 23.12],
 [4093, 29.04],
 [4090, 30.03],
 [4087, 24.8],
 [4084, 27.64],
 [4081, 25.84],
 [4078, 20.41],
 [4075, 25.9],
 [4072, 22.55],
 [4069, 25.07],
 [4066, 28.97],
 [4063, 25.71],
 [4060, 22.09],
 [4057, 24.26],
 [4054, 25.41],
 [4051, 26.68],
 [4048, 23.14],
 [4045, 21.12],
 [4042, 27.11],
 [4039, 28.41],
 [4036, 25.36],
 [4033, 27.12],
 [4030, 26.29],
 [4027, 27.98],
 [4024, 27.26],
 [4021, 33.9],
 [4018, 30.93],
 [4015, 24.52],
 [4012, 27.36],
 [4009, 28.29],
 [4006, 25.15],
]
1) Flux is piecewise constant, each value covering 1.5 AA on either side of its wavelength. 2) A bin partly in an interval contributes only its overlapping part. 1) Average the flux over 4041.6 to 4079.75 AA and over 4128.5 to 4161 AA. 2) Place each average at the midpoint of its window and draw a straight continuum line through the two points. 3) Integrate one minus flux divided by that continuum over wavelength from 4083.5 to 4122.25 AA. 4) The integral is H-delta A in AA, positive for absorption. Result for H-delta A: -3.1 AA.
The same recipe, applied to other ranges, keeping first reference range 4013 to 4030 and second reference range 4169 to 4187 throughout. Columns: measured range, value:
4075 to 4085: 1.07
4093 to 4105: 1.04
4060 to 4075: 1.39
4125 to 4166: 2.00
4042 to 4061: 2.72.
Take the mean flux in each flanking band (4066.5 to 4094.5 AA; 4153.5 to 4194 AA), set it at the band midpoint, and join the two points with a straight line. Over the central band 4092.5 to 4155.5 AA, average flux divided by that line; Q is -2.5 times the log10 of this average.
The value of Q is 0.018 mag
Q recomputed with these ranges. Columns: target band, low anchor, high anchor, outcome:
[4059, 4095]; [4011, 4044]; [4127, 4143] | 0.04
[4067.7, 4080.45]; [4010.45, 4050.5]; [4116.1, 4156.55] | 0.11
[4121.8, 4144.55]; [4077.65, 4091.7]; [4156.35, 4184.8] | 0.06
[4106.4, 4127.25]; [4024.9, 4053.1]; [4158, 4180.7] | -0.01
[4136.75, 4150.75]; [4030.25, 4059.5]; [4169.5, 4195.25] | 0.03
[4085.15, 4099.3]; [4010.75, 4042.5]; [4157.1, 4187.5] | 0.02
